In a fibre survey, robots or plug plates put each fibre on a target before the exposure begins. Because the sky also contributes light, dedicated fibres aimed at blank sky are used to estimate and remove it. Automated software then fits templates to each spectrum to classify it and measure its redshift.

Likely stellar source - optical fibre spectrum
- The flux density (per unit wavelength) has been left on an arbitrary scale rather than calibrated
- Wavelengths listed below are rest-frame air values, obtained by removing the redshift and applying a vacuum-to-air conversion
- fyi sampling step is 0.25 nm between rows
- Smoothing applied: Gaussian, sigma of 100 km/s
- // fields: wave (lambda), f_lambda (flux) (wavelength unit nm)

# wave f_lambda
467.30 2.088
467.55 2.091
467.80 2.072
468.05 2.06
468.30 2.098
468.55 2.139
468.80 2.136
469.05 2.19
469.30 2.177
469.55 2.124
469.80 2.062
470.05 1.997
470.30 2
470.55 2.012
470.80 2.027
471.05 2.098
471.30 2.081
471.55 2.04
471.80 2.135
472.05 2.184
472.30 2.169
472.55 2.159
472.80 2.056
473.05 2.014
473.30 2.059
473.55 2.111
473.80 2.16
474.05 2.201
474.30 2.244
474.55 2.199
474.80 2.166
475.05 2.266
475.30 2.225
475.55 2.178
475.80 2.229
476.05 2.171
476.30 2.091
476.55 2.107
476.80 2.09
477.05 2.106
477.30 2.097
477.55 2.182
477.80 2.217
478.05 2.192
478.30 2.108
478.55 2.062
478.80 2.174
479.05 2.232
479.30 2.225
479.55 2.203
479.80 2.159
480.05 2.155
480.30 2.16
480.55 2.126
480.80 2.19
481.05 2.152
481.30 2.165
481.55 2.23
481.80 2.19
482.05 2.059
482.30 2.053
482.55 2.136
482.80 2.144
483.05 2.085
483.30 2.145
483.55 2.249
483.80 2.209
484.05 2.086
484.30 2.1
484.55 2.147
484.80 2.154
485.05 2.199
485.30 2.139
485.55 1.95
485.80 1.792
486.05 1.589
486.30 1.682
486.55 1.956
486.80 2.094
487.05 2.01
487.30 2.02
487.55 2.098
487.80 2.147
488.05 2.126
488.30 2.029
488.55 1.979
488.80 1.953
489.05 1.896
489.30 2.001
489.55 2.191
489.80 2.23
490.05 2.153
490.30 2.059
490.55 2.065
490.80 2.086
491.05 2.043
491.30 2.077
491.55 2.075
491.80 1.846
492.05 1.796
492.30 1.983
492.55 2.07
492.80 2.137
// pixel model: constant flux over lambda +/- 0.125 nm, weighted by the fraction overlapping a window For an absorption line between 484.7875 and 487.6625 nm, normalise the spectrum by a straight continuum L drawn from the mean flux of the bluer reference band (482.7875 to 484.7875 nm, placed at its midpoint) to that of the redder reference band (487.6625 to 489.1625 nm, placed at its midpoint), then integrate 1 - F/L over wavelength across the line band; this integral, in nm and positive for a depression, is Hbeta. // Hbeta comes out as 0.16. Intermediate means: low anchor 2.15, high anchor 2.02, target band 1.97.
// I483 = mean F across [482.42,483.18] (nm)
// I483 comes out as 2.12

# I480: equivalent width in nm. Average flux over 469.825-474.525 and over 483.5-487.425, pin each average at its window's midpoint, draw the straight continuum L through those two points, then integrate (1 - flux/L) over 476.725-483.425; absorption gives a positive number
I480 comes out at -0.32 nm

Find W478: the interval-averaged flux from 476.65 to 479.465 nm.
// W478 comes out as 2.15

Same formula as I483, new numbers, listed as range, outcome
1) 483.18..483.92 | 2.2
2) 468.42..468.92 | 2.14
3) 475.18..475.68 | 2.2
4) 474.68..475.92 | 2.21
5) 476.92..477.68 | 2.13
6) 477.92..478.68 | 2.12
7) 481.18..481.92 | 2.2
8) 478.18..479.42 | 2.16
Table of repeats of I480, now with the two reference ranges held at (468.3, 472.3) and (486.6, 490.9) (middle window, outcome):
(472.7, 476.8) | -0.128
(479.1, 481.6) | -0.117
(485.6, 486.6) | 0.152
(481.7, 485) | -0.099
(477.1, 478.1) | -0.039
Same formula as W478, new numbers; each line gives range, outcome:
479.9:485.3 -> 2.15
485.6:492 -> 2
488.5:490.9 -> 2.06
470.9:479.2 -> 2.15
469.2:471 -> 2.06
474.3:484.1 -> 2.16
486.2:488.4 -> 2.02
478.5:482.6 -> 2.16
